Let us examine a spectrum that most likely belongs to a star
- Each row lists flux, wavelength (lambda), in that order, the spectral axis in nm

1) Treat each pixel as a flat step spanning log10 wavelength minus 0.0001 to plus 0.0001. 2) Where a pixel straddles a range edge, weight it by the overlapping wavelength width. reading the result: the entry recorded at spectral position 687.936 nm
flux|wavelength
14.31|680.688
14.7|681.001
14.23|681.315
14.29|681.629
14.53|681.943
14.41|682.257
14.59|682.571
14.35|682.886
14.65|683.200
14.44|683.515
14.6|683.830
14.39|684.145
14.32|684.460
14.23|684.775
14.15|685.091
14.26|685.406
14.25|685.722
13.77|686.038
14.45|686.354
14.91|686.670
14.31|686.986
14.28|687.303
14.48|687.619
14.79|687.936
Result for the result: 14.79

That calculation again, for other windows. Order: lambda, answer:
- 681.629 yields 14.29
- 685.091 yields 14.15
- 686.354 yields 14.45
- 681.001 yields 14.7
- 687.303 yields 14.28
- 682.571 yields 14.59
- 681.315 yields 14.23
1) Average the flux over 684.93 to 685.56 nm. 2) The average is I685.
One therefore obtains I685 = 14.2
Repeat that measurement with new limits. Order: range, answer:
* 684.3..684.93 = 14.3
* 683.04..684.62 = 14.5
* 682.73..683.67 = 14.5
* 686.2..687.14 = 14.6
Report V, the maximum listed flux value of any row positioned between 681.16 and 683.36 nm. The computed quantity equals 14.65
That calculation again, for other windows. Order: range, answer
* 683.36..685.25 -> 14.6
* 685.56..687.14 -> 14.91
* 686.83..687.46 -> 14.31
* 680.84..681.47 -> 14.7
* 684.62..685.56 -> 14.26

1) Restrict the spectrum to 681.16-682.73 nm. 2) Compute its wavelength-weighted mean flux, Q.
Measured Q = 14.4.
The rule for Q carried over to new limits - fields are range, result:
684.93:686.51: 14.2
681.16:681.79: 14.3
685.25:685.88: 14.2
